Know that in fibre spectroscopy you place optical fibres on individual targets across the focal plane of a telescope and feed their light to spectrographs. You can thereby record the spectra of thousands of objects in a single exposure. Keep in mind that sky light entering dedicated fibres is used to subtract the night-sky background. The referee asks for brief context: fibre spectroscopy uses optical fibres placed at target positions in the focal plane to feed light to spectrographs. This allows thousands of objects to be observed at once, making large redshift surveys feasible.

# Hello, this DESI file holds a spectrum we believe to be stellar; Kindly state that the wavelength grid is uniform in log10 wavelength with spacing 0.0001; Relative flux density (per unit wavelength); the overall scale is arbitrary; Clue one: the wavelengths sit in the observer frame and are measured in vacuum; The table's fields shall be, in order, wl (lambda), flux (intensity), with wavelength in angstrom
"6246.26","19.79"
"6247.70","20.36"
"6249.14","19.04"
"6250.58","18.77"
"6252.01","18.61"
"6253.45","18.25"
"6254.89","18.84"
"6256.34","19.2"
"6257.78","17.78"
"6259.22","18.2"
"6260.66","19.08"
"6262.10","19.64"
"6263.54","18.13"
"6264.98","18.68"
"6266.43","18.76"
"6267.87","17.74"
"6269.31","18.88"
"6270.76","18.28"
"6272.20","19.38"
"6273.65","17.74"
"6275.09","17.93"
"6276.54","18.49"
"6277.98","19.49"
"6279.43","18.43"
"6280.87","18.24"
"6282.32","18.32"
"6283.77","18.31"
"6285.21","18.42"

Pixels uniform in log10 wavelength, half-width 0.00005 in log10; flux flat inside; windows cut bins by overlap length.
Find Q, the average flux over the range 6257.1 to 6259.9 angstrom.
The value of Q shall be 18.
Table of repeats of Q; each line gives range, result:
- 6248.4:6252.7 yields 18.8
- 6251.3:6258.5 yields 18.5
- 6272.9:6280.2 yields 18.4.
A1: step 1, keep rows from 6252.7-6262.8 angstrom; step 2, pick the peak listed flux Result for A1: 19.64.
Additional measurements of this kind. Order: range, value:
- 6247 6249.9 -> 20.36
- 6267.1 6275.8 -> 19.38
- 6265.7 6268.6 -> 18.76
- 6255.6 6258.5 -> 19.2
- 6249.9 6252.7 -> 18.77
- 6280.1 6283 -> 18.32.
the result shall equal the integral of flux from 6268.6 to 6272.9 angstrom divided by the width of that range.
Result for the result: 18.8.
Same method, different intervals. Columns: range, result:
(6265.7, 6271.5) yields 18.4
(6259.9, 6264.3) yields 19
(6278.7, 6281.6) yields 18.3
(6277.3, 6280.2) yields 19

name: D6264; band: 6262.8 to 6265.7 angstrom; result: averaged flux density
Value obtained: 18.4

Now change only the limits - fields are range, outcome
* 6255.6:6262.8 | 18.8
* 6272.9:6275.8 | 17.8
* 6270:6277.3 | 18.4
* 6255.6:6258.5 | 18.4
